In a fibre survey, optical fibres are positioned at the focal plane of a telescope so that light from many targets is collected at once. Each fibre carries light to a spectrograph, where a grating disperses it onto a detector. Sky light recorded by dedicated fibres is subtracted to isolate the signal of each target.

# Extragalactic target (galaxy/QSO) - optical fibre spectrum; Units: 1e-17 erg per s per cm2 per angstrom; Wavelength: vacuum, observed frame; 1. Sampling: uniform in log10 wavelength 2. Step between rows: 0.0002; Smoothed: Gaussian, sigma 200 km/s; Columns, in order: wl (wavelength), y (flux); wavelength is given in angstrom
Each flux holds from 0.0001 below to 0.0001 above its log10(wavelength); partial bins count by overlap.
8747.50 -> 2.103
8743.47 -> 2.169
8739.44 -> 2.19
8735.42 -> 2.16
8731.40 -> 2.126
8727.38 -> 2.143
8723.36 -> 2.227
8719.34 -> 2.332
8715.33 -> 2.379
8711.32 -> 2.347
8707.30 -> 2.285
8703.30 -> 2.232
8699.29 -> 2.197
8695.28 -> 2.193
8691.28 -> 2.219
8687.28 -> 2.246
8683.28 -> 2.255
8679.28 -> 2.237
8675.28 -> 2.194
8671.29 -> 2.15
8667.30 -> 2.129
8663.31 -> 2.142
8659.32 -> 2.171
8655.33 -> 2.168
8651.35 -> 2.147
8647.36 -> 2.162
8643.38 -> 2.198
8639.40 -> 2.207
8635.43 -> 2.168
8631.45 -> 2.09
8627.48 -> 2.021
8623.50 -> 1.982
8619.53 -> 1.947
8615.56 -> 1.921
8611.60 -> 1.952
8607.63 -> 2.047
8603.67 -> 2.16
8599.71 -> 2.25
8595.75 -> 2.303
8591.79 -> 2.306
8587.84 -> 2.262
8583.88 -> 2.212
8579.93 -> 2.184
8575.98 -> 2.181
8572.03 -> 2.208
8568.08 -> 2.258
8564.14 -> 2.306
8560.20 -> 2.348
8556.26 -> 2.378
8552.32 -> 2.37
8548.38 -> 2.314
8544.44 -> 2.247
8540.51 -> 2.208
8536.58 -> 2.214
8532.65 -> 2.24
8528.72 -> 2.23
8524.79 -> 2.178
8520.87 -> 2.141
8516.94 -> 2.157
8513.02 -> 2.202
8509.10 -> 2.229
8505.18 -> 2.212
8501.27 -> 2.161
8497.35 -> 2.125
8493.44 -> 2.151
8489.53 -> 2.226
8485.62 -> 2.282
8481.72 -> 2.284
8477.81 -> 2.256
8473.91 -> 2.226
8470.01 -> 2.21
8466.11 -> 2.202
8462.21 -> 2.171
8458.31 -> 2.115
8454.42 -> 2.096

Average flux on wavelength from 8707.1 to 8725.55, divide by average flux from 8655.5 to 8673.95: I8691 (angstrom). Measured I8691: 1.08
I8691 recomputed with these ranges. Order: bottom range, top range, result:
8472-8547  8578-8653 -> 0.96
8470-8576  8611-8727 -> 0.97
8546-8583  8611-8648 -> 0.91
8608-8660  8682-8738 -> 1.07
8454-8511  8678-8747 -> 1.01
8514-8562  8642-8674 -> 0.96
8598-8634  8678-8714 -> 1.10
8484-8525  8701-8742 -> 1.02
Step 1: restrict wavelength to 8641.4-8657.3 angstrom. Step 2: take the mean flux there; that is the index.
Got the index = 2.17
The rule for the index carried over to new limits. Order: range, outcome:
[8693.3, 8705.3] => 2.21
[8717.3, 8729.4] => 2.23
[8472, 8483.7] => 2.26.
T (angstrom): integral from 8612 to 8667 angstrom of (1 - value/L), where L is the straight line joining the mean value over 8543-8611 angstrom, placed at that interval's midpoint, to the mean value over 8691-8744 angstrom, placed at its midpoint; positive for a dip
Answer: 3.5 angstrom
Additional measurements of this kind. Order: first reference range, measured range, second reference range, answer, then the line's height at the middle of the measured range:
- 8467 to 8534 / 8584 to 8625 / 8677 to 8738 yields 1.9 angstrom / 2.22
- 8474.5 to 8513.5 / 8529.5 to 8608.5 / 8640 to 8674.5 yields -2.2 angstrom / 2.19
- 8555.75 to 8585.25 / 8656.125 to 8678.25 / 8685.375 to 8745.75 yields 0.8 angstrom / 2.24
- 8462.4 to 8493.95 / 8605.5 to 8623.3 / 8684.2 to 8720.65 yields 2.2 angstrom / 2.25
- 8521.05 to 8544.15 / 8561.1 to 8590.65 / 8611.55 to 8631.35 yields -2.0 angstrom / 2.1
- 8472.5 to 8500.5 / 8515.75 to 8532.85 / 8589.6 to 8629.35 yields -0.1 angstrom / 2.18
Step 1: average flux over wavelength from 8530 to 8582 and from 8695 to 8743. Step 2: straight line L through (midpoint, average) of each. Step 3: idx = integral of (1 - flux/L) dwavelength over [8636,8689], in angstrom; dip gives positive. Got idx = 1.4 angstrom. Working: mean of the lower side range 2.27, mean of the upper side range 2.23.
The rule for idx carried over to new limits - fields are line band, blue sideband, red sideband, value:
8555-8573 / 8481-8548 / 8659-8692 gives -0.81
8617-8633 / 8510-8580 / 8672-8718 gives 1.73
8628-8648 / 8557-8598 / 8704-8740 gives 0.88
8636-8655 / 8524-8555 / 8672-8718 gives 0.64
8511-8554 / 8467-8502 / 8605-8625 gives -2.03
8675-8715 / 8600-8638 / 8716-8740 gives -1.67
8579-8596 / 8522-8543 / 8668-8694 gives -0.31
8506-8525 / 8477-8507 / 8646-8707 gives 0.21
